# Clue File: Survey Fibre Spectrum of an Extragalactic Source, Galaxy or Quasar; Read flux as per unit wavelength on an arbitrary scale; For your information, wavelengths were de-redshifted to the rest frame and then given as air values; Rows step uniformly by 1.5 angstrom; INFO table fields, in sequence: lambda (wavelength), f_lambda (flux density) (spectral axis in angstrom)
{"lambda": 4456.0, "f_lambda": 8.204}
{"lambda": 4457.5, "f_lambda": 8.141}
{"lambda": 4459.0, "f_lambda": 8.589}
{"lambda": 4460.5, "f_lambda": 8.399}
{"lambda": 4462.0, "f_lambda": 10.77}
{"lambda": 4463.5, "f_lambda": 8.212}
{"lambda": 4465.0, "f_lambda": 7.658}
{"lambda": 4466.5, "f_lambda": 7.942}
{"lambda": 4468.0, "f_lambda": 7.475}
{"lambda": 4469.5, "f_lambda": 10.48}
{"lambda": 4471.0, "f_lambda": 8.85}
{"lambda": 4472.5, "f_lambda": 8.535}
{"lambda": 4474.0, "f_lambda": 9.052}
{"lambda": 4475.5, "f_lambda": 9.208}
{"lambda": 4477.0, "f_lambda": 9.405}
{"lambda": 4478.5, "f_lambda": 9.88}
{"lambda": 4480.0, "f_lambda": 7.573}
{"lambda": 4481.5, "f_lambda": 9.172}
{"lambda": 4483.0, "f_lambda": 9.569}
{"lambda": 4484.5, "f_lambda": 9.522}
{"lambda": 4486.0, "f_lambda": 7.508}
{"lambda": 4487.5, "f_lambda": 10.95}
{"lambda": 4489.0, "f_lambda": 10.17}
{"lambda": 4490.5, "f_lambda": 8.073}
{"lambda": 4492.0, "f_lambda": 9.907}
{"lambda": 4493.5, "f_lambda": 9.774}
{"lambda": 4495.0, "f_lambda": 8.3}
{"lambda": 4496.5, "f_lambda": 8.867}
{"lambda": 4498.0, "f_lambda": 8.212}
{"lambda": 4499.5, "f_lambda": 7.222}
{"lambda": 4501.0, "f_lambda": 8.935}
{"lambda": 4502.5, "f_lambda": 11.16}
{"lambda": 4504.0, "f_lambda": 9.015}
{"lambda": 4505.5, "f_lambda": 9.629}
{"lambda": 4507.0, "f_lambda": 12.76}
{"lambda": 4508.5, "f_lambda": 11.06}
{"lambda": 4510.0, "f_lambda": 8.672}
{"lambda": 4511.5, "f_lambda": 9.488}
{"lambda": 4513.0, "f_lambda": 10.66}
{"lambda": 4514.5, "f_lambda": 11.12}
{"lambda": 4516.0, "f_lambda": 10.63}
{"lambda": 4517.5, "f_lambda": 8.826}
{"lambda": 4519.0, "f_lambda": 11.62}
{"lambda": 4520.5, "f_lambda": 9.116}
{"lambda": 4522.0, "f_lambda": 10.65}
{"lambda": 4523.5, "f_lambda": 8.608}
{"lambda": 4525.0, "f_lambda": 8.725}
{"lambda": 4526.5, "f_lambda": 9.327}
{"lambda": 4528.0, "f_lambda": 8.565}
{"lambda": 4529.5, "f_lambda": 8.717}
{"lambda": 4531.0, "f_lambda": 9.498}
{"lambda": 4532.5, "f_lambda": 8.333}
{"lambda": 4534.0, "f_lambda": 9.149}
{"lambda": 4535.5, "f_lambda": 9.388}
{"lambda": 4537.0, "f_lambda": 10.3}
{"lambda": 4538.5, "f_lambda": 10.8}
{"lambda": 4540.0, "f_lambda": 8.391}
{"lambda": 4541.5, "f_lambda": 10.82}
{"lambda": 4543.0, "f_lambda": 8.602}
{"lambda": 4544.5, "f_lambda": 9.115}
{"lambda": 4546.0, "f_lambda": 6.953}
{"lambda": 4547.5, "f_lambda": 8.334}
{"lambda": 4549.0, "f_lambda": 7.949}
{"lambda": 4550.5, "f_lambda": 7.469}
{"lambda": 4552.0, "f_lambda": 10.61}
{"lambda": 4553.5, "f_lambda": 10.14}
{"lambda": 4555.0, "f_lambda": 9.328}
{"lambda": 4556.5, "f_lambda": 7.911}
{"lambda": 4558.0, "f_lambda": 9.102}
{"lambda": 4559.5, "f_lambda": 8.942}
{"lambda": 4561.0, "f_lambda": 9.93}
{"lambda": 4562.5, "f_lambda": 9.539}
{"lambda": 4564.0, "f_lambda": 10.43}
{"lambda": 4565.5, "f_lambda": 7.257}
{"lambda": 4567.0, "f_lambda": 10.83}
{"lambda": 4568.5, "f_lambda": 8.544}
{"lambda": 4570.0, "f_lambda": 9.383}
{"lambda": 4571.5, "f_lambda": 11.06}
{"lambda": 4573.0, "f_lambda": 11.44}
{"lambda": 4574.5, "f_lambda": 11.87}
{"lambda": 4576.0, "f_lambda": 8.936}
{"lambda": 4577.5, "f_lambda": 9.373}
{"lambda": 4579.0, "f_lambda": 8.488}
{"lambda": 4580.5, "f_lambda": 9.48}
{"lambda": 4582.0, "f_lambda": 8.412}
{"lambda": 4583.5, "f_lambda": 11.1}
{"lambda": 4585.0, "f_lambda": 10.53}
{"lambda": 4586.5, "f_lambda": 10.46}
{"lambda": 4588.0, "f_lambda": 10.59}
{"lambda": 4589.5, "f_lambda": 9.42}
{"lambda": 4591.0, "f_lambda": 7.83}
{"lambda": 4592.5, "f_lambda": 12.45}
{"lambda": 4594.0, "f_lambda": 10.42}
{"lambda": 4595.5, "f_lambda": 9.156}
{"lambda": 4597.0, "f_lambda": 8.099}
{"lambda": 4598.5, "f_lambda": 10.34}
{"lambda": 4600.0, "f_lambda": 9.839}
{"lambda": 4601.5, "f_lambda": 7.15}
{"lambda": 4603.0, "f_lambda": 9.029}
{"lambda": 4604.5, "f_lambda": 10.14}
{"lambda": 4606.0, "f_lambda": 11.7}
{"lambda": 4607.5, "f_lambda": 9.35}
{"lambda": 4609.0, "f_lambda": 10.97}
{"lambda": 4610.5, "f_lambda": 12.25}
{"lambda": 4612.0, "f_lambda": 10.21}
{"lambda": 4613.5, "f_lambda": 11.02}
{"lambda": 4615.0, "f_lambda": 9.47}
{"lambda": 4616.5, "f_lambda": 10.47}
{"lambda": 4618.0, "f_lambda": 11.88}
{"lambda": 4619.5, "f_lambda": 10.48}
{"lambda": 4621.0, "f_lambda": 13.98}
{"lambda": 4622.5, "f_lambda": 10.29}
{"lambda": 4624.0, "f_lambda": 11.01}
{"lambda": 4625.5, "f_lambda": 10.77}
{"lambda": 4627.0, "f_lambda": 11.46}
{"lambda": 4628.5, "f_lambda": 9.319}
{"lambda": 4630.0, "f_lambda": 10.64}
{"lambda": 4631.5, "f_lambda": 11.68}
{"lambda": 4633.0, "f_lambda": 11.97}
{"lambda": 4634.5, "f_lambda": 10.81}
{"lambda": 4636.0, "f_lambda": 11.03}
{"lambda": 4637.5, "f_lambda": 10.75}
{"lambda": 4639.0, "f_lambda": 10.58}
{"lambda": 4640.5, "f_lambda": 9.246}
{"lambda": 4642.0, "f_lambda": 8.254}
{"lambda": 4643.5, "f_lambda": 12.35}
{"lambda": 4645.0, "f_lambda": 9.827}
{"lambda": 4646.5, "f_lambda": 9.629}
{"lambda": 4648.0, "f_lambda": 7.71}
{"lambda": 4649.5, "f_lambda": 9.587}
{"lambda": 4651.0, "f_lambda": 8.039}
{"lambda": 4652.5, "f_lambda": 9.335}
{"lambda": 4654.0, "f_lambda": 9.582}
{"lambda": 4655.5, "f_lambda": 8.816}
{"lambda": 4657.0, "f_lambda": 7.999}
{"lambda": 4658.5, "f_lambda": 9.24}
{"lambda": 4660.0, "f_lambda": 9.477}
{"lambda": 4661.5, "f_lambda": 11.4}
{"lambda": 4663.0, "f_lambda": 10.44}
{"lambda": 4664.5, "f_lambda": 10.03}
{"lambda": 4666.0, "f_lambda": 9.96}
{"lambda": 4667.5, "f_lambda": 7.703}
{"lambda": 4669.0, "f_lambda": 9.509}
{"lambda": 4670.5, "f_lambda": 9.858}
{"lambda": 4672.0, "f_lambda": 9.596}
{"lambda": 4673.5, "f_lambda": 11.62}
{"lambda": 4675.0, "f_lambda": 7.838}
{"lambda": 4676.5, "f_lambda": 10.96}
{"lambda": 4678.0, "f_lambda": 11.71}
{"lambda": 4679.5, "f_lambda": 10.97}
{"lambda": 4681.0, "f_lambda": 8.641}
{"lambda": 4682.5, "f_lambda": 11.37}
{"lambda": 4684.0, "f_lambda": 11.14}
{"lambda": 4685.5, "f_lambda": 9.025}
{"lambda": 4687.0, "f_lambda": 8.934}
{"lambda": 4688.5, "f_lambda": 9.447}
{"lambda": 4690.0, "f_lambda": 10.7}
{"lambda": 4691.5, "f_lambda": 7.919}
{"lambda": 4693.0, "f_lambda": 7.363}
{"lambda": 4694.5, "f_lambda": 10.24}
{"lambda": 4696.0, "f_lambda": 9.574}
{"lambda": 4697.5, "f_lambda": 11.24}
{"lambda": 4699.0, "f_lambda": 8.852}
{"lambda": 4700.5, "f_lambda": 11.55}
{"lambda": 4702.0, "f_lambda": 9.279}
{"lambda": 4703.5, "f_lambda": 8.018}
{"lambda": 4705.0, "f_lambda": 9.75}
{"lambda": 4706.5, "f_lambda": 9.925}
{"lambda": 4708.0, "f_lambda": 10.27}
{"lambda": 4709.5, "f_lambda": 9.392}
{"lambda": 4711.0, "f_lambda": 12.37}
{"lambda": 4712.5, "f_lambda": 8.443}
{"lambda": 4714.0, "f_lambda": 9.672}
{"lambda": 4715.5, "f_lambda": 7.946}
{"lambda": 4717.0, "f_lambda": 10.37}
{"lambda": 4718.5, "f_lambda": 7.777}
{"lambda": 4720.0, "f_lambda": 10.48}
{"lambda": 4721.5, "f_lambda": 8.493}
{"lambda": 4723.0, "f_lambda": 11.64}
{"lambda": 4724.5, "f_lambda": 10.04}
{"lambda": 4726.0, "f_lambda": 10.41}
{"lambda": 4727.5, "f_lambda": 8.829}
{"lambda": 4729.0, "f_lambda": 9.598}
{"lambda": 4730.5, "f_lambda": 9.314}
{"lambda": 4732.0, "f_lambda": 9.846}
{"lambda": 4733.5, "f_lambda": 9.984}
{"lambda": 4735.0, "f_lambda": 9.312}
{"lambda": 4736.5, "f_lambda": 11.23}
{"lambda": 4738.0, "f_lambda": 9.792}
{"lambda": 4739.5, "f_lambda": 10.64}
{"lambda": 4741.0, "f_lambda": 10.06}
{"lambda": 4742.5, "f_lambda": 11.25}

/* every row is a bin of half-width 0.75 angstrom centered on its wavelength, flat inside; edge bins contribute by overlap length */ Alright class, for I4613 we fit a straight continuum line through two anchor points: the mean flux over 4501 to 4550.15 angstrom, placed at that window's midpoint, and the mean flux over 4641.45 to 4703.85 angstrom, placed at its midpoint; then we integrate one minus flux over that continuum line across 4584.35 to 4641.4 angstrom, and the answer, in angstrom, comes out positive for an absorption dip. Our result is -4.94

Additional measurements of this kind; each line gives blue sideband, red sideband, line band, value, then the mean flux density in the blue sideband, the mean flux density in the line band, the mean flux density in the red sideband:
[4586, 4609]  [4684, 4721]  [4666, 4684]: -0.79 angstrom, 9.76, 10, 9.55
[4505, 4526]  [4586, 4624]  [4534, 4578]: 3.42 angstrom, 10.1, 9.4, 10.3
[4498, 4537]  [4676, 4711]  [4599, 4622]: -1.80 angstrom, 9.62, 10.5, 9.88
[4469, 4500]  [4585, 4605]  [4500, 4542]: -2.33 angstrom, 9.06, 9.76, 9.64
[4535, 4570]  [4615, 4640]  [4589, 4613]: 1.03 angstrom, 9.16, 9.91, 11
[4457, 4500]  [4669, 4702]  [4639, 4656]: 0.61 angstrom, 8.89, 9.37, 9.91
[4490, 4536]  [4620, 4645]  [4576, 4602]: 1.89 angstrom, 9.49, 9.6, 10.8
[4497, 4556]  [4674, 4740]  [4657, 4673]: 0.05 angstrom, 9.42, 9.67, 9.78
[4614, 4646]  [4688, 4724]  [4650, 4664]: 1.31 angstrom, 10.8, 9.39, 9.62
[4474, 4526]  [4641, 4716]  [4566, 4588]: -0.93 angstrom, 9.52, 9.98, 9.65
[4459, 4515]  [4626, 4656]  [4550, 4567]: 0.66 angstrom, 9.26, 9.25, 10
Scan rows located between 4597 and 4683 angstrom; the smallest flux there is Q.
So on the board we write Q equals 7.15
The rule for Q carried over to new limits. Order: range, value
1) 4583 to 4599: 7.83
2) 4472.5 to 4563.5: 6.953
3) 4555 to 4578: 7.257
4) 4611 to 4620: 9.47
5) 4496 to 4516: 7.222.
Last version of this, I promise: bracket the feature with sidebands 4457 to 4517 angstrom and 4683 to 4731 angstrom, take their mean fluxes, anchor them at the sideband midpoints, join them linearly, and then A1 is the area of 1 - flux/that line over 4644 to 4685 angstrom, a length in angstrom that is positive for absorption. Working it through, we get -0.64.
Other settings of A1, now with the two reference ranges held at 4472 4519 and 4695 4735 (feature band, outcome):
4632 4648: -1.1 angstrom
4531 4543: 0.0 angstrom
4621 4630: -1.1 angstrom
